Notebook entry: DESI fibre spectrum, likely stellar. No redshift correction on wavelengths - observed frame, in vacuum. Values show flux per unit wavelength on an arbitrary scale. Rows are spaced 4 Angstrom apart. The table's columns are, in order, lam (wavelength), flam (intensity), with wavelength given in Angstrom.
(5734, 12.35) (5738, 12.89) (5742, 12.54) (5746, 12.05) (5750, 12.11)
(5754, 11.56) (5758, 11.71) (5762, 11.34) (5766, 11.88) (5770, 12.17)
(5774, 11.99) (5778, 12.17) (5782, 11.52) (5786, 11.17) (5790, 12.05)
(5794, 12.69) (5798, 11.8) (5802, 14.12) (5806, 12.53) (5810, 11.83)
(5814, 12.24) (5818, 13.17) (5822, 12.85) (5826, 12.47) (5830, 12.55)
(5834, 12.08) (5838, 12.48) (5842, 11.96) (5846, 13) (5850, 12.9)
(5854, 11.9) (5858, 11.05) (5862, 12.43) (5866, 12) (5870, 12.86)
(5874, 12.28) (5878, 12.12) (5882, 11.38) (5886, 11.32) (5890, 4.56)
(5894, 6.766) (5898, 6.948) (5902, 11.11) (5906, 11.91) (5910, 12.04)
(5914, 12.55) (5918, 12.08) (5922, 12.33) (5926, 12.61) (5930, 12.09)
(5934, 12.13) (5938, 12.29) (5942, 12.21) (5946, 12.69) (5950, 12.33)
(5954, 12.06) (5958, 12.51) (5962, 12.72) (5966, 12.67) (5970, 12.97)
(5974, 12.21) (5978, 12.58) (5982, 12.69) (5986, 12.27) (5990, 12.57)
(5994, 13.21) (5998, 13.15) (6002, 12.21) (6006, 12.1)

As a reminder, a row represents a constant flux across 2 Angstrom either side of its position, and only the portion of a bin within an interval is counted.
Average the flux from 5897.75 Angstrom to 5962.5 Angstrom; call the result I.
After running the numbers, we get 12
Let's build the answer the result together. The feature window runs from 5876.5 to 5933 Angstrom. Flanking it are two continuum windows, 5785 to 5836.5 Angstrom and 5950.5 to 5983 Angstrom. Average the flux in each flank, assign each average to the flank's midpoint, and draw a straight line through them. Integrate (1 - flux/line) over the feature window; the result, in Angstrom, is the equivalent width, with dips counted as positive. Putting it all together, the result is 8.09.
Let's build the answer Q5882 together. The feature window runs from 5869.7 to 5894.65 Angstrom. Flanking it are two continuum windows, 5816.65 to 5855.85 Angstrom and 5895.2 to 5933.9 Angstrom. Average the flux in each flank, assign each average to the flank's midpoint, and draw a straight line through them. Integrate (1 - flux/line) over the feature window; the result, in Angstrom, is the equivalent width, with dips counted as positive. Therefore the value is 3.6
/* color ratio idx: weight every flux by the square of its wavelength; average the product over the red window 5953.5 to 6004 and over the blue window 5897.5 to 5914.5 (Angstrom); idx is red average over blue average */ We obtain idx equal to 1.16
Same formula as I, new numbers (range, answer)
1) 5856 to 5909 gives 10.5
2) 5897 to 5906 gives 9.9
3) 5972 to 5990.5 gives 12.5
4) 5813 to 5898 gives 11.5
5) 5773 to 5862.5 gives 12.3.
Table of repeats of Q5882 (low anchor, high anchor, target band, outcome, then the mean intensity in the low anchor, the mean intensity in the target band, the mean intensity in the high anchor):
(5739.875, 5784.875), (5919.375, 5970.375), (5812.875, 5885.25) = -0.95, 11.9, 12.3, 12.4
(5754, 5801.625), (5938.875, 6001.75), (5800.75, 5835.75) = -1.62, 11.9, 12.6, 12.6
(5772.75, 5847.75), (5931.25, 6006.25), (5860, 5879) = 0.09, 12.4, 12.3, 12.5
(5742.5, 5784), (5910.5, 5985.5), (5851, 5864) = 0.29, 11.9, 11.9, 12.4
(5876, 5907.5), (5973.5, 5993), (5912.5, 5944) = -4.72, 9.48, 12.3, 12.5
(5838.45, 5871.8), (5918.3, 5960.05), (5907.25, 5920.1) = 0.10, 12.3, 12.2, 12.3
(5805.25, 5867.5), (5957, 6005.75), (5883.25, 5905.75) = 7.07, 12.3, 8.54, 12.6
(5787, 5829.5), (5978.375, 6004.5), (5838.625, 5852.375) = -0.02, 12.5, 12.6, 12.7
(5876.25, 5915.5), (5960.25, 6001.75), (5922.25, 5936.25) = -1.55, 10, 12.3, 12.7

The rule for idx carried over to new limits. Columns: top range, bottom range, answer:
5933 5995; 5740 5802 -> 1.11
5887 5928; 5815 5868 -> 0.85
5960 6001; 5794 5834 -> 1.07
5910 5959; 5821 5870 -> 1.03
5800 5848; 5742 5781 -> 1.08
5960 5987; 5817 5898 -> 1.14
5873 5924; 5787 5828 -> 0.87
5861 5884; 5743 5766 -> 1.07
